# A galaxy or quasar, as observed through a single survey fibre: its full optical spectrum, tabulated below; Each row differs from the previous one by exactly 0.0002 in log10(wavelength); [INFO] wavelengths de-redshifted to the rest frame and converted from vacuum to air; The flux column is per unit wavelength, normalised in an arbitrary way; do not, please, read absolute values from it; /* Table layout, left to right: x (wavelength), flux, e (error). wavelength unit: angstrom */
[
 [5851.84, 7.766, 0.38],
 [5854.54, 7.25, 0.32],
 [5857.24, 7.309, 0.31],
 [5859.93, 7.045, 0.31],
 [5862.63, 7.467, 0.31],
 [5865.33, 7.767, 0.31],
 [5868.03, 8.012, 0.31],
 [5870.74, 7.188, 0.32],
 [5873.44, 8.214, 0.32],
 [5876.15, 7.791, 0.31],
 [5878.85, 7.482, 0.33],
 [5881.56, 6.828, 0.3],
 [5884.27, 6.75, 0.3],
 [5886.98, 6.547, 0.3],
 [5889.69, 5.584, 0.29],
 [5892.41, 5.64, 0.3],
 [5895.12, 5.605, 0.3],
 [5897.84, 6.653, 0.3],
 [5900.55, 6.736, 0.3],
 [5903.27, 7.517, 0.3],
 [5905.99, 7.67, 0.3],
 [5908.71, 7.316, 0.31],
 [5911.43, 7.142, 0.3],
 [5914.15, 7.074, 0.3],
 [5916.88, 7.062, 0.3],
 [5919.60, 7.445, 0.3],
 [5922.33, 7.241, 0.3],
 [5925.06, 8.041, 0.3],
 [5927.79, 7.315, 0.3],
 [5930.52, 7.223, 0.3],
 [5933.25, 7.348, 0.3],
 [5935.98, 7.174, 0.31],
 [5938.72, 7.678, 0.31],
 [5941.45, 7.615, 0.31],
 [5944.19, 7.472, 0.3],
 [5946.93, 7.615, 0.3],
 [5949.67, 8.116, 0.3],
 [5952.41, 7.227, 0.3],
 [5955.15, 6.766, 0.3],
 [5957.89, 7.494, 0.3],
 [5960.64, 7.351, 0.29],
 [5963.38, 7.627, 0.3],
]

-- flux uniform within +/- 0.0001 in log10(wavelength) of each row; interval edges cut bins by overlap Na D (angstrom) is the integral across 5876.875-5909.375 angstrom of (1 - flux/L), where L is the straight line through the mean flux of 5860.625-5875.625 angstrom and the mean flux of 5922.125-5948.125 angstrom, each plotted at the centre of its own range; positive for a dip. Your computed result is 3.9 angstrom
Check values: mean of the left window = 7.7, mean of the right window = 7.48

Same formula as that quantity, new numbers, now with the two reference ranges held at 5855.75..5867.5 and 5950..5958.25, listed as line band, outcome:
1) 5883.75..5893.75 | 1.8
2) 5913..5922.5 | 0.2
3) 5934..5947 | -0.4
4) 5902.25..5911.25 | -0.1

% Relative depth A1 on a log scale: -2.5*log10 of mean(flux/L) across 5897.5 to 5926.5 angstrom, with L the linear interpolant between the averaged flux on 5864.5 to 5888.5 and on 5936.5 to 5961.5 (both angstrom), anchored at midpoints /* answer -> 0.020 mag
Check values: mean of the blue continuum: 7.38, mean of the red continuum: 7.47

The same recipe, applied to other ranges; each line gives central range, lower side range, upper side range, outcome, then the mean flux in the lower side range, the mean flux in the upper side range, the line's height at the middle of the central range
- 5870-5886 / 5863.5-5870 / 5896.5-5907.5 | 0.032 mag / 7.79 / 7.15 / 7.58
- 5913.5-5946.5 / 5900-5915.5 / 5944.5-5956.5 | -0.007 mag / 7.27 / 7.44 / 7.36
